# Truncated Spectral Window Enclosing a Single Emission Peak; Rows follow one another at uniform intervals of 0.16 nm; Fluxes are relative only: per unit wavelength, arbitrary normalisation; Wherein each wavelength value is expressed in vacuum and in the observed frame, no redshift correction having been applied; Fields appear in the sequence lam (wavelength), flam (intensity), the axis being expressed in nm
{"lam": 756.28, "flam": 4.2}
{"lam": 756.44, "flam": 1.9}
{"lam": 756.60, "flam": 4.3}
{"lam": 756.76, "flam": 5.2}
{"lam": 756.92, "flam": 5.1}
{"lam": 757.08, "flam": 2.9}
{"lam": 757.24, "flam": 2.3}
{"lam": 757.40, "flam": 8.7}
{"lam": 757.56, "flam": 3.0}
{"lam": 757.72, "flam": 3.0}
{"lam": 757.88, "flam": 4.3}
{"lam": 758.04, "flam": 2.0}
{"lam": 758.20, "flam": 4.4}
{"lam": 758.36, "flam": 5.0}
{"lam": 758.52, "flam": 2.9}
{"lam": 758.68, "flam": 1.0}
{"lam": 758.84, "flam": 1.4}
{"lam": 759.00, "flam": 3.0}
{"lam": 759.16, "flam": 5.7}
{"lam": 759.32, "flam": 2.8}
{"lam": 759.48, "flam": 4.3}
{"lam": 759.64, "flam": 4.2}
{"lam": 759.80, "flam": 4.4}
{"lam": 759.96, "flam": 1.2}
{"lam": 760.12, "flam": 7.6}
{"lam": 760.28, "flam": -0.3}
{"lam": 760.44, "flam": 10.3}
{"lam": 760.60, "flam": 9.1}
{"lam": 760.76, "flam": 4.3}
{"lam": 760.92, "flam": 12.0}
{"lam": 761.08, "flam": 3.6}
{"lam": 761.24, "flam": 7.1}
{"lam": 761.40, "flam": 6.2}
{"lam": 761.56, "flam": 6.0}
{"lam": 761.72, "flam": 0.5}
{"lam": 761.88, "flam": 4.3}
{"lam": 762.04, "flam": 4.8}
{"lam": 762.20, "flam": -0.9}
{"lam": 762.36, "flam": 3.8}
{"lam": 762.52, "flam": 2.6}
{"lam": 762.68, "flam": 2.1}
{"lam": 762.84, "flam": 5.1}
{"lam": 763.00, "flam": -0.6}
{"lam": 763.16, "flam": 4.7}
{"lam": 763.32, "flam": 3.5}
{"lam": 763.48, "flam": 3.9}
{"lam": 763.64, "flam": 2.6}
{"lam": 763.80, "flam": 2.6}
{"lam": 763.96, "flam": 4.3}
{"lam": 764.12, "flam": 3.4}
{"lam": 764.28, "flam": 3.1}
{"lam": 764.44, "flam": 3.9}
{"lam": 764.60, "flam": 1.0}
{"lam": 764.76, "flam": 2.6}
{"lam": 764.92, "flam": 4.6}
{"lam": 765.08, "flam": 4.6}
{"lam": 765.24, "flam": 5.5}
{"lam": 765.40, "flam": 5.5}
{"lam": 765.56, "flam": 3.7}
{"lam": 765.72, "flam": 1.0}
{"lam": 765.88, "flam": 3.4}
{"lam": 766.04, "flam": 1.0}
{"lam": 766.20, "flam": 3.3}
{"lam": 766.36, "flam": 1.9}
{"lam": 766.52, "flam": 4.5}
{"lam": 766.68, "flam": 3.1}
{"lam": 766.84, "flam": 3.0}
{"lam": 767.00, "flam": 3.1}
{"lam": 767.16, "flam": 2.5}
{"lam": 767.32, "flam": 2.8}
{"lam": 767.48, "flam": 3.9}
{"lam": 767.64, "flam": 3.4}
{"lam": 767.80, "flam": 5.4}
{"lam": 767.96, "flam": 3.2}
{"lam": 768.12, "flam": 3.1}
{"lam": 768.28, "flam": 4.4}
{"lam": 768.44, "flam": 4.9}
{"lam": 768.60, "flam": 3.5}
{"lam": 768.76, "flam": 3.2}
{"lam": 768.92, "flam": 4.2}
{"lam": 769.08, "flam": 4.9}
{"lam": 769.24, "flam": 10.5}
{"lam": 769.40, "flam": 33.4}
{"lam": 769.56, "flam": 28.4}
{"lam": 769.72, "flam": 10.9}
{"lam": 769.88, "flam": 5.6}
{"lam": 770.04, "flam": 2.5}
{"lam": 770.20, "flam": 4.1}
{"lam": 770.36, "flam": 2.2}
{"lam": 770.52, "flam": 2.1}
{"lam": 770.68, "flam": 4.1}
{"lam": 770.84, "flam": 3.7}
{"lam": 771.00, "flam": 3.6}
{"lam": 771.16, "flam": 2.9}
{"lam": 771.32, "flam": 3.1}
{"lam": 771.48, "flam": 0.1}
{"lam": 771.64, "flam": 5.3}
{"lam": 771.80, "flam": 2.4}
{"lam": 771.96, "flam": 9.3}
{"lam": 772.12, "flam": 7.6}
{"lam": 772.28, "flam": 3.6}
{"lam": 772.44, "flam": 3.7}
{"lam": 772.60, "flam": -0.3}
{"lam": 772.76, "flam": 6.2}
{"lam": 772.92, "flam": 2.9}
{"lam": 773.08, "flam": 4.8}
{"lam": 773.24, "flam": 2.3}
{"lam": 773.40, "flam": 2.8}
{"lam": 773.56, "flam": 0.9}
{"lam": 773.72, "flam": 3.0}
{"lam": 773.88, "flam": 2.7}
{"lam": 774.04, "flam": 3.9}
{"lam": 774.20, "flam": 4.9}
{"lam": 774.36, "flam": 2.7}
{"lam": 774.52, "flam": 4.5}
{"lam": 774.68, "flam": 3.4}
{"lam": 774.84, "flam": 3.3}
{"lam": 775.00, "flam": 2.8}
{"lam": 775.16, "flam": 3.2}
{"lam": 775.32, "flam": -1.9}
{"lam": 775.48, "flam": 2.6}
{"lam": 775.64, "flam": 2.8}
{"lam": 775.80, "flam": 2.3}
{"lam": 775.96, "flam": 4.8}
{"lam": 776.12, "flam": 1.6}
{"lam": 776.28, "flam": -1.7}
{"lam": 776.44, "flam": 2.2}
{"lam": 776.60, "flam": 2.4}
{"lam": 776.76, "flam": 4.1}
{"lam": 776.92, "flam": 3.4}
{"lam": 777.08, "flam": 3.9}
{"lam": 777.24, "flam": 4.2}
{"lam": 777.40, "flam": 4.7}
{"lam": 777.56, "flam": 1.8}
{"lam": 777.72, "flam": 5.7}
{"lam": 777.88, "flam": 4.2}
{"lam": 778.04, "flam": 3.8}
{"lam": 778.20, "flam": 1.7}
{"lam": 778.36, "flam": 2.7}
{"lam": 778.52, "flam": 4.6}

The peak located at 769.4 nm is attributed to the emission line H-alpha 6563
